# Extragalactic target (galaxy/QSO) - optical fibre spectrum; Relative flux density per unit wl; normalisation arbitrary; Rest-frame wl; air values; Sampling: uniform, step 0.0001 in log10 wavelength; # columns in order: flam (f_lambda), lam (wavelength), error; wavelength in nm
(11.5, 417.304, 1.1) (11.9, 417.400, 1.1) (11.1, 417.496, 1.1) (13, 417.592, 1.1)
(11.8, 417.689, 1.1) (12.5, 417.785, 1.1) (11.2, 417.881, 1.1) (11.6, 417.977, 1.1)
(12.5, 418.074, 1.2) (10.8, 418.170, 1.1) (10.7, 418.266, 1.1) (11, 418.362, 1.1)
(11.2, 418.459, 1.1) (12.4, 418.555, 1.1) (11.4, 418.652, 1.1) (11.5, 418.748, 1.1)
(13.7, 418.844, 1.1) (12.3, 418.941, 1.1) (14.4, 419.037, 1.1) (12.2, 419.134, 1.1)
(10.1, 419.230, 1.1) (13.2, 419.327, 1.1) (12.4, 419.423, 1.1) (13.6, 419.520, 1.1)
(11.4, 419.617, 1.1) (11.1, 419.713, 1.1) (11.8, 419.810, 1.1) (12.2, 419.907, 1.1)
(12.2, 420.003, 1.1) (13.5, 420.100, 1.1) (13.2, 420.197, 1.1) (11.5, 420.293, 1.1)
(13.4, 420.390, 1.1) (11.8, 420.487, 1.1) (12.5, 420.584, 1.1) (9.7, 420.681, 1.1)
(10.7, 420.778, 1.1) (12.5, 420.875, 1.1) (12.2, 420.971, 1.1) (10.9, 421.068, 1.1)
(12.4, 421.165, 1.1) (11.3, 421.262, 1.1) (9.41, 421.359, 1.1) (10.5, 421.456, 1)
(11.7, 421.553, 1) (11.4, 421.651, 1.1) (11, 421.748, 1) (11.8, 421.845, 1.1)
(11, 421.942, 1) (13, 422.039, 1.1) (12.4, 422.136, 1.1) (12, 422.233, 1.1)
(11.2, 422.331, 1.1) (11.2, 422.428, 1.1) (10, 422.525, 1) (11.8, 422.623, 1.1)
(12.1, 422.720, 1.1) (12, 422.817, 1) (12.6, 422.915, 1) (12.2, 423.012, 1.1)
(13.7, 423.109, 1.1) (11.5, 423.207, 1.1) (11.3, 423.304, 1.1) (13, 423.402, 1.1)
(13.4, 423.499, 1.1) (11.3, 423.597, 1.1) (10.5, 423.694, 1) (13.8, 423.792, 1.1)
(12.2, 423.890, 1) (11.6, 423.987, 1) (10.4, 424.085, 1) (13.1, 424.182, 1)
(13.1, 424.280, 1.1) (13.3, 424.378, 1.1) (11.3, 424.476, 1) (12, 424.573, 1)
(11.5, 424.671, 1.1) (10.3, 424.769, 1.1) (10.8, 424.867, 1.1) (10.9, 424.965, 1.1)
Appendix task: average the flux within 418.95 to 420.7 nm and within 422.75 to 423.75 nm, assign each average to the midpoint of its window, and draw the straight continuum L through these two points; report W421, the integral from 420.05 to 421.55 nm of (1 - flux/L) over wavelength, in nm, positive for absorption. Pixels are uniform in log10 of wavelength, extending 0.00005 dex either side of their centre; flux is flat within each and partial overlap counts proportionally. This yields 0.07 nm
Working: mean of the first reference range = 12.3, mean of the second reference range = 12.2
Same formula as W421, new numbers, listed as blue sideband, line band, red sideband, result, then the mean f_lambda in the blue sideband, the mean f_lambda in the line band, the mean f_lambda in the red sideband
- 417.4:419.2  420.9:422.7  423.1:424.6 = 0.10 nm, 11.9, 11.4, 12.2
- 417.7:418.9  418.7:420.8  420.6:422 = -0.14 nm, 11.7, 12.2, 11.2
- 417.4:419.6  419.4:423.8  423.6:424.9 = 0.02 nm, 12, 11.8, 11.8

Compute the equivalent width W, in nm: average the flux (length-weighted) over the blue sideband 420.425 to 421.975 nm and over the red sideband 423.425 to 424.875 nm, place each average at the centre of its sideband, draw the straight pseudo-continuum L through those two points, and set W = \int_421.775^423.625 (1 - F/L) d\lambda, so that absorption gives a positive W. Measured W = -0.05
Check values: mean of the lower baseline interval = 11.3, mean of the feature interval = 12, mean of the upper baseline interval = 12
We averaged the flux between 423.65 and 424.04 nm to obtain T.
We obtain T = 12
